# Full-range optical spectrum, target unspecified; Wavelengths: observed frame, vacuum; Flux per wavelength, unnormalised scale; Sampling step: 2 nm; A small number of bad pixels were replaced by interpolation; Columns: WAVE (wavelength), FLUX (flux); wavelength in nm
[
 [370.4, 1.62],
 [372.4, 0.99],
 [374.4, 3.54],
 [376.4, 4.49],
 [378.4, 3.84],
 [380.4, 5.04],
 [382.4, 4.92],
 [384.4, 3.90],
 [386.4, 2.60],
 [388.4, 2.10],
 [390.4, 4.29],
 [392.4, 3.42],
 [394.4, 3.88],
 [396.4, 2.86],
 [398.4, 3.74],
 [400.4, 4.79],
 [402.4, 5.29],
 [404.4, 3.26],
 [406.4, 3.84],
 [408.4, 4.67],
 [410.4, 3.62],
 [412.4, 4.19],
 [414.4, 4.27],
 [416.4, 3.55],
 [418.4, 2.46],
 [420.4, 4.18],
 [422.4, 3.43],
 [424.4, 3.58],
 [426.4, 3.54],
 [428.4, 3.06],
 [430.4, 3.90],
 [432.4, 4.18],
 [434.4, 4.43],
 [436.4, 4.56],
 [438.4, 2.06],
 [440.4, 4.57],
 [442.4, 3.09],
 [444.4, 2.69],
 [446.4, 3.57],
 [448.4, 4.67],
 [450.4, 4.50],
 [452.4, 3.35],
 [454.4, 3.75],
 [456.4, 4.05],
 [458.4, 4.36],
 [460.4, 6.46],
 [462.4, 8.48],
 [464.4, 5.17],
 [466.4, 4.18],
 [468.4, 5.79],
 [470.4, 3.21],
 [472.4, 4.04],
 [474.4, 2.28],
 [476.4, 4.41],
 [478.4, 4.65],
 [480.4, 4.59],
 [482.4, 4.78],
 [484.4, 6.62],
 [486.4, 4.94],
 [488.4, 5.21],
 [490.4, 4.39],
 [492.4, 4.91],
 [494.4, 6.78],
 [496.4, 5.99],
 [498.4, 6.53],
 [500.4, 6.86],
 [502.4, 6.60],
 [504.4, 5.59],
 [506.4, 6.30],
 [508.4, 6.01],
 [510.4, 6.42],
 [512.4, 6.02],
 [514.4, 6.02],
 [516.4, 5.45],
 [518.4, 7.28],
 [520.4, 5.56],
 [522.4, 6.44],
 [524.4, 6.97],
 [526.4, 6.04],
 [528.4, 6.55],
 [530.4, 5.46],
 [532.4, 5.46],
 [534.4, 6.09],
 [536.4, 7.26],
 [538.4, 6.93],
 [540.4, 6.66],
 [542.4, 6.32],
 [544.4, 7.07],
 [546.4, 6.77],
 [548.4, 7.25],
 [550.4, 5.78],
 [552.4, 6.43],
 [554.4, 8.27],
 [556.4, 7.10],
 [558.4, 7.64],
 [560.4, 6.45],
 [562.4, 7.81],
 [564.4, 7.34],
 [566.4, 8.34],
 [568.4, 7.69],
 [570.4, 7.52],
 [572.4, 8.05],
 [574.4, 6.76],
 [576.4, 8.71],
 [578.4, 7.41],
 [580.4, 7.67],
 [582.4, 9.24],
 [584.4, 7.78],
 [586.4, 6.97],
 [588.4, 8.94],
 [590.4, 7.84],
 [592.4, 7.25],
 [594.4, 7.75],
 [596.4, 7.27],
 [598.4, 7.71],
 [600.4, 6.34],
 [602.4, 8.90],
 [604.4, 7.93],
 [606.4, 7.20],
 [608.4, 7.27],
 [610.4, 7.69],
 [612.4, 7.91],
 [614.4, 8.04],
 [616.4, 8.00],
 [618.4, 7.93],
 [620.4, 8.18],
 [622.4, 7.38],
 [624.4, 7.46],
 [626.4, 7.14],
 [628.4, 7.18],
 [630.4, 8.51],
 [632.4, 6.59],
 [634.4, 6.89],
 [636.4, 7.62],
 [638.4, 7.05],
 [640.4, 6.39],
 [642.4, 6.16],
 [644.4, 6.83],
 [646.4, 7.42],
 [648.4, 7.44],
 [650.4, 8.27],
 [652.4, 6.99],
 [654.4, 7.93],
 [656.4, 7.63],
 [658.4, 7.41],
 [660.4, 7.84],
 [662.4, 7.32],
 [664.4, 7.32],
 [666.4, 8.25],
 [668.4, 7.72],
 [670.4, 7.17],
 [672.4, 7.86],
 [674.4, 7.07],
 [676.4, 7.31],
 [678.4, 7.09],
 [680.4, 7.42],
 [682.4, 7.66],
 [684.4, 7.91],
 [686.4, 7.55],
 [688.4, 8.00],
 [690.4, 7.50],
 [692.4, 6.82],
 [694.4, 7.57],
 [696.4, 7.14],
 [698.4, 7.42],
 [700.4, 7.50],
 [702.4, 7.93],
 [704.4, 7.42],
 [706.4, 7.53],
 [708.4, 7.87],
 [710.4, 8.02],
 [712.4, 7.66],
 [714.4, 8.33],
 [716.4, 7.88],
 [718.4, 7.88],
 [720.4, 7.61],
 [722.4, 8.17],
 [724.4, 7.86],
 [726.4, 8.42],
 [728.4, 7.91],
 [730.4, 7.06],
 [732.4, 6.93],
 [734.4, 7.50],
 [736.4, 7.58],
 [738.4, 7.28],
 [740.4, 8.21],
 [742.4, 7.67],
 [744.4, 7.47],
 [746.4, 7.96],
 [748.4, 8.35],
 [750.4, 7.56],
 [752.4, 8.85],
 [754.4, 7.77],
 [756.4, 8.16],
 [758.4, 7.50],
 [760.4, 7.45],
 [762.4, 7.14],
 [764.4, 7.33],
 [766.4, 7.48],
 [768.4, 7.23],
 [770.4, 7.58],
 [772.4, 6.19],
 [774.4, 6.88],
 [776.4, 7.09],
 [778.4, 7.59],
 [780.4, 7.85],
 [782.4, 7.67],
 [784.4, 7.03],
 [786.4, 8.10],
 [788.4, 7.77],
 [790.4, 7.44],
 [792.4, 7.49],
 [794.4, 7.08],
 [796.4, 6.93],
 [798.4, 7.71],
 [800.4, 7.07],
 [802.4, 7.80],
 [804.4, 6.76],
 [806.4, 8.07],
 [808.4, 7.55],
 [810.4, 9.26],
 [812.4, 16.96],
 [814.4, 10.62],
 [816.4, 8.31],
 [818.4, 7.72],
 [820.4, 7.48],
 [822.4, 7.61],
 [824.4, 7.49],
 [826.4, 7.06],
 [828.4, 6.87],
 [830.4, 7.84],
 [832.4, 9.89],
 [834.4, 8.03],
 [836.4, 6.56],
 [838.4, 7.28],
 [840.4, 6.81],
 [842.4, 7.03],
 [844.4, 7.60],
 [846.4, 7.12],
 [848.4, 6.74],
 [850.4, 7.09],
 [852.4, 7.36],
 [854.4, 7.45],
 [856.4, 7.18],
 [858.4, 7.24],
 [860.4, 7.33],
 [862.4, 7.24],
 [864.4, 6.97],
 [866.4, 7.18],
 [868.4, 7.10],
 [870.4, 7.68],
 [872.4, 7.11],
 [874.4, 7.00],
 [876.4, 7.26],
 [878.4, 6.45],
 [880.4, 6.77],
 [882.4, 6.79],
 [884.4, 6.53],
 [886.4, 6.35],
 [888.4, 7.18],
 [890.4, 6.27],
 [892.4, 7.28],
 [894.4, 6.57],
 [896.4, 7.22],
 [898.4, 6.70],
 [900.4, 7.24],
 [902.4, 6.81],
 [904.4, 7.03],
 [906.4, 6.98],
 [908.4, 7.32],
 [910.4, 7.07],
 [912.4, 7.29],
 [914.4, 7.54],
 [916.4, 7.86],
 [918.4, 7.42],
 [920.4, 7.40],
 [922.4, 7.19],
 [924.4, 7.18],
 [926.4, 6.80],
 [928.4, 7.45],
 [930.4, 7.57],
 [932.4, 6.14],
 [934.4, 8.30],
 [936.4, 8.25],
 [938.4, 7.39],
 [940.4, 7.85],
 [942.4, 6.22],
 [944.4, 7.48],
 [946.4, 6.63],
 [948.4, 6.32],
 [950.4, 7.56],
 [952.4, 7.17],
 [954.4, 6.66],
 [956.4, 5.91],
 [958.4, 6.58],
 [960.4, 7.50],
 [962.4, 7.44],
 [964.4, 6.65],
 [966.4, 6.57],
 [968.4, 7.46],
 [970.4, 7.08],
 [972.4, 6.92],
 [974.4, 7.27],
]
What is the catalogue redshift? 0.238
